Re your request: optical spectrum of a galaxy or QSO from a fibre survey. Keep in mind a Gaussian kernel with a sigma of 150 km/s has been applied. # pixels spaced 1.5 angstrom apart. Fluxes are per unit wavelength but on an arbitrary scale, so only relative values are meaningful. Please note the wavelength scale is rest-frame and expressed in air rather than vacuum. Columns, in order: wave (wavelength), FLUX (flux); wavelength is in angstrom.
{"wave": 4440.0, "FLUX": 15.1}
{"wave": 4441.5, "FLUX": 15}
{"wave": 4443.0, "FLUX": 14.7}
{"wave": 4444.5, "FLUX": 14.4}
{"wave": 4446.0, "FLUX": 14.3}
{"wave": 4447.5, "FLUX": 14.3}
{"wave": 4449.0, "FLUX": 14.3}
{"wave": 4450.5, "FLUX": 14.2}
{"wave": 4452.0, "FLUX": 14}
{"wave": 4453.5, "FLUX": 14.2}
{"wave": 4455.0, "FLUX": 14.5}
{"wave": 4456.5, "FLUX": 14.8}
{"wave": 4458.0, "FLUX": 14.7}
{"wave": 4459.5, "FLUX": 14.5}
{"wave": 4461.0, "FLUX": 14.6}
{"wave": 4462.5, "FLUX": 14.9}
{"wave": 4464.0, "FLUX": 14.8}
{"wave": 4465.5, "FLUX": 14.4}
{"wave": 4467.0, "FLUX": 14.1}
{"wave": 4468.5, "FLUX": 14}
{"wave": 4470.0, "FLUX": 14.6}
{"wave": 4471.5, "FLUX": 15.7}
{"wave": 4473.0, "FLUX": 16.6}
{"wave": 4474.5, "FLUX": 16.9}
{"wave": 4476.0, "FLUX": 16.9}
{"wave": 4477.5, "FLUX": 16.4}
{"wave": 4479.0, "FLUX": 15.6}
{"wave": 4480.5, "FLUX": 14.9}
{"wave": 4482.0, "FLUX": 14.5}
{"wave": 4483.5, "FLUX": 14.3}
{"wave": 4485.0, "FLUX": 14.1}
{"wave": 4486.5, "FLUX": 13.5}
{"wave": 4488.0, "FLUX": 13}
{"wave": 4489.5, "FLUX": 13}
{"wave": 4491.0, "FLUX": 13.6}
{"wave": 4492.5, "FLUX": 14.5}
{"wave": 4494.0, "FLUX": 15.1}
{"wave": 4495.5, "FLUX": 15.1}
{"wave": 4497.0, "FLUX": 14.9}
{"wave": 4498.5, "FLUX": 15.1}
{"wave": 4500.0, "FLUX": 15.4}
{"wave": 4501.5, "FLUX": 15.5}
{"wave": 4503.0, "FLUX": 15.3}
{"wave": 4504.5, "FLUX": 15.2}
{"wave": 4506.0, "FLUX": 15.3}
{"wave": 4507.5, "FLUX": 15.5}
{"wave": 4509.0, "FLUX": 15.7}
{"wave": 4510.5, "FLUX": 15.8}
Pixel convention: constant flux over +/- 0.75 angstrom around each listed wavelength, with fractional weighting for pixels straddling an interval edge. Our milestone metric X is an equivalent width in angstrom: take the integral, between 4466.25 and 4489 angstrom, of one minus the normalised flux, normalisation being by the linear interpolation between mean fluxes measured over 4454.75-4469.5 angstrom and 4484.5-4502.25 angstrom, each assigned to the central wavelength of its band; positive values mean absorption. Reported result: -0.8 angstrom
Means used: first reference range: 14.5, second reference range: 14.4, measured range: 15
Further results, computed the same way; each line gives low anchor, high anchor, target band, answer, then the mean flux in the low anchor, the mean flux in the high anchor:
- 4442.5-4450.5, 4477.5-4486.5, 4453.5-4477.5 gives -0.9 angstrom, 14.4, 14.7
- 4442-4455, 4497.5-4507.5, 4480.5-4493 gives 1.0 angstrom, 14.3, 15.3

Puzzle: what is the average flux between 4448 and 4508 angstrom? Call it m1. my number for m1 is 14.8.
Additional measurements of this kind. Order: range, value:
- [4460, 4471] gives 14.5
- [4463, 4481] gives 15.4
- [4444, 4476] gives 14.8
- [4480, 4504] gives 14.5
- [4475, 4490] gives 14.7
